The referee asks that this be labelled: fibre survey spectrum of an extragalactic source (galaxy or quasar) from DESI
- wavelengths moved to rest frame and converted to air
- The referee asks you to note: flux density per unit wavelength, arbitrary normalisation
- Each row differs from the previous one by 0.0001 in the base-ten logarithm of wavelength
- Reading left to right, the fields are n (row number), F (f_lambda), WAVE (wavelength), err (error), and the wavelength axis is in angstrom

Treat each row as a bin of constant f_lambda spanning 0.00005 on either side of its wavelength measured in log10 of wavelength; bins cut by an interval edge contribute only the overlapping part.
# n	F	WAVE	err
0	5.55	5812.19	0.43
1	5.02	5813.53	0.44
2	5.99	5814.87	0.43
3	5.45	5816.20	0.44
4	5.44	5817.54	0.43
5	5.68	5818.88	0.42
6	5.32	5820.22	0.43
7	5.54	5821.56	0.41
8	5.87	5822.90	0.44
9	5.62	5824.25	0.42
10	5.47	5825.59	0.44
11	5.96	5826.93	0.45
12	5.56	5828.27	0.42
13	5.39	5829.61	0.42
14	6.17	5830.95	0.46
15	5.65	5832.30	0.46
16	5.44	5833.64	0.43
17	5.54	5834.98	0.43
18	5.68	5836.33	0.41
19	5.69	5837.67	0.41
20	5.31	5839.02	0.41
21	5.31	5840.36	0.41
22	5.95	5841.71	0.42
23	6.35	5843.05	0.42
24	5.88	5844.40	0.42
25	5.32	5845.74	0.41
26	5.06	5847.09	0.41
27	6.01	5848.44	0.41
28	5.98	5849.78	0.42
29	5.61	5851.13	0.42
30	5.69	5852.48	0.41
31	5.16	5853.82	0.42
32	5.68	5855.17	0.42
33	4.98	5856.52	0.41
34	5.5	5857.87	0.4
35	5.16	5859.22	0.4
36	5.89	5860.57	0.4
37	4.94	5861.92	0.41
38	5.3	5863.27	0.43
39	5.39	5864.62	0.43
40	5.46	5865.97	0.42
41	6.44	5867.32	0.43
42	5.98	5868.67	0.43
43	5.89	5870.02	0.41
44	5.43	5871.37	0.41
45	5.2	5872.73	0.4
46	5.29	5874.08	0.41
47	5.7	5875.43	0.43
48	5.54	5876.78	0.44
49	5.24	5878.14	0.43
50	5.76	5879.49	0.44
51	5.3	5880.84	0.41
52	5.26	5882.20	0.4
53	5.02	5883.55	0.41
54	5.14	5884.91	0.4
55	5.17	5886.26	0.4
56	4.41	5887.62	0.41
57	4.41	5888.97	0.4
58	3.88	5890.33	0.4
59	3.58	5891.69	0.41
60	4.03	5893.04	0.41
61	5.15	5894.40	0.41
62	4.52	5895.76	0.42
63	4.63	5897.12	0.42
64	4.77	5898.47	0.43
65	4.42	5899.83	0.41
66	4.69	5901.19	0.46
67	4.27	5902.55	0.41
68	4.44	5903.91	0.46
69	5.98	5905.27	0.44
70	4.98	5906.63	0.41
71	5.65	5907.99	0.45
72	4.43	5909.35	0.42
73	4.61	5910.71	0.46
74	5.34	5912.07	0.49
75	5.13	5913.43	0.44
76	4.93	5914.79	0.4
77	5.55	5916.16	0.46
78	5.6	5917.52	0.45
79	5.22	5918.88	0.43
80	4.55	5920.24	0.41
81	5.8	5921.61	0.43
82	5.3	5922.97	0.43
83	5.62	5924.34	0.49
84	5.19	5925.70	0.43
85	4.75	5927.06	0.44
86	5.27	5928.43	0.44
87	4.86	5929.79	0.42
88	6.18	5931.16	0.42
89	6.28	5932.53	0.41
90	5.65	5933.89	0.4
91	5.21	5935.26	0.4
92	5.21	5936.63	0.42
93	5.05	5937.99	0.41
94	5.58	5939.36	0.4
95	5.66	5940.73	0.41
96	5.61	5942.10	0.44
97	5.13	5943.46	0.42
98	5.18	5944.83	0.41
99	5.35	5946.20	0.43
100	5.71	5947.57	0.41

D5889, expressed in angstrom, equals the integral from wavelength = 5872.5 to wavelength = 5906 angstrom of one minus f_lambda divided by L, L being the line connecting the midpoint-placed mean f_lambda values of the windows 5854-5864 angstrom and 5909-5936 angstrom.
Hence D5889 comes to 2.8 angstrom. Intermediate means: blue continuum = 5.34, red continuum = 5.28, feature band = 4.87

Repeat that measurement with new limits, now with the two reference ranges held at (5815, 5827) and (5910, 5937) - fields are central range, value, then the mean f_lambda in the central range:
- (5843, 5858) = -0.2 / 5.57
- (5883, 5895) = 2.0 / 4.52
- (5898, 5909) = 1.0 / 4.89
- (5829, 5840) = -0.1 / 5.6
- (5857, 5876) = -0.2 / 5.53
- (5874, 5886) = 0.2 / 5.36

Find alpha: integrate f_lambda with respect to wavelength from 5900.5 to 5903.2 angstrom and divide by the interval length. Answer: 4.48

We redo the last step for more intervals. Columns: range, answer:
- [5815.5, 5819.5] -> 5.54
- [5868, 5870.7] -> 5.94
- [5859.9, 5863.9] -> 5.38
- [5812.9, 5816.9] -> 5.5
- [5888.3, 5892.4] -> 3.96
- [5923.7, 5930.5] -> 5.14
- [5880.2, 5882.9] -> 5.27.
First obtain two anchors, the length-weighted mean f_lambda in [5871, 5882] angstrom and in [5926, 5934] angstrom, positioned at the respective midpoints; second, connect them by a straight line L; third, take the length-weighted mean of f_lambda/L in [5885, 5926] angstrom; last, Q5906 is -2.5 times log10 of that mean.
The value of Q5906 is 0.12 mag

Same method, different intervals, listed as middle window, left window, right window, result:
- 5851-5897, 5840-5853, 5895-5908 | 0.01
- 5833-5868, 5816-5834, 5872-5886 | -0.02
